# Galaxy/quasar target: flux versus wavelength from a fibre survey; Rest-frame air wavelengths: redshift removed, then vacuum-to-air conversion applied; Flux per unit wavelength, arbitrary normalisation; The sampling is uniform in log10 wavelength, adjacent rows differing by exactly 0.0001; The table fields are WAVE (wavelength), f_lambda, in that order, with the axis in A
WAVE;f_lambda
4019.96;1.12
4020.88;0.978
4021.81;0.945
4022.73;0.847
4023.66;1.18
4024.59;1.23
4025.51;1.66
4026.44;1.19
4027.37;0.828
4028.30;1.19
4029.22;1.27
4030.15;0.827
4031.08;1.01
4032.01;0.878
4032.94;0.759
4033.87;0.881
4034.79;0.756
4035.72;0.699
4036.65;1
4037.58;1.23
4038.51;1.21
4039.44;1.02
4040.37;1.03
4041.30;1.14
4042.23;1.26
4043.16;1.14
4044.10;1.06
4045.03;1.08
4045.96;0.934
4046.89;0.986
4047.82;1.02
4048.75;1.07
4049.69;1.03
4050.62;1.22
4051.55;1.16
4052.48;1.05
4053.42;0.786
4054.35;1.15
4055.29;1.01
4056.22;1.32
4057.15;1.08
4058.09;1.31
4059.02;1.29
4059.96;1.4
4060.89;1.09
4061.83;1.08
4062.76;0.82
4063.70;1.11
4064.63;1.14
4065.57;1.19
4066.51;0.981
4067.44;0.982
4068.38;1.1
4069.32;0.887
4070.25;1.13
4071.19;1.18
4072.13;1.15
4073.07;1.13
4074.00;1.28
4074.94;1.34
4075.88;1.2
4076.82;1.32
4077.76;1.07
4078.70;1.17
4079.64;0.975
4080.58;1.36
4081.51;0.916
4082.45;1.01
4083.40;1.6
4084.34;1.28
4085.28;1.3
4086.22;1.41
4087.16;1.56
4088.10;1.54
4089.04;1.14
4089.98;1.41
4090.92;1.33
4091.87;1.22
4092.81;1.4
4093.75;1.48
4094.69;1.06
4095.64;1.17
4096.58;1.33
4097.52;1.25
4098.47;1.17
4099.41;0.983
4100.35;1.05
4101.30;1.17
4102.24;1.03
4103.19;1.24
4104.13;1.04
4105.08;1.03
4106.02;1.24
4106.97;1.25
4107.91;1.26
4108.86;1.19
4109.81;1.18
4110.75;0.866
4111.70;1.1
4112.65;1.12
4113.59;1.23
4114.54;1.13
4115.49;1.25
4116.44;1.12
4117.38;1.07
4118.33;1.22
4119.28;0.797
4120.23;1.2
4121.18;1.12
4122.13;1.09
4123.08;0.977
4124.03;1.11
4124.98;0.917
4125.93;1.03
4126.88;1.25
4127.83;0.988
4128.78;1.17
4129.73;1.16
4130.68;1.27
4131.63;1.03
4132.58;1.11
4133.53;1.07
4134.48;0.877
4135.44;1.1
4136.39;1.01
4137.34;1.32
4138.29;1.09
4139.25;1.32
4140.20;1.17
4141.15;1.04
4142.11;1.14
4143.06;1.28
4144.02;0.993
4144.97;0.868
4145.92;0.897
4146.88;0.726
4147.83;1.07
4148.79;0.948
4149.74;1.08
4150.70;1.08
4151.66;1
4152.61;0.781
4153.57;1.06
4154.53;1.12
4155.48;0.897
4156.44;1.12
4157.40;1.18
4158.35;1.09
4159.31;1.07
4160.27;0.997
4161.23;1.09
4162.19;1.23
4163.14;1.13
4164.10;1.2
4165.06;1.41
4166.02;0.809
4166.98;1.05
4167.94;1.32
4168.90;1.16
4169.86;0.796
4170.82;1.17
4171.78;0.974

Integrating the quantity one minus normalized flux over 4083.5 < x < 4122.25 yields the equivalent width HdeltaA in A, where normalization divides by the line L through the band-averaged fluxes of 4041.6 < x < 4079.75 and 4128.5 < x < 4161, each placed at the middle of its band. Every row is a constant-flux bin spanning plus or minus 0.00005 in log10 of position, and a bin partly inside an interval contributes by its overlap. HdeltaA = -4.0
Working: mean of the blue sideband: 1.12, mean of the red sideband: 1.06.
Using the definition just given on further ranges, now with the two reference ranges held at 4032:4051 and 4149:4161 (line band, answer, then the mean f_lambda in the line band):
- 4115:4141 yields -1.75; 1.1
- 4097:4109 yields -1.34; 1.15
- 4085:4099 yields -3.91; 1.32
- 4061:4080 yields -1.59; 1.11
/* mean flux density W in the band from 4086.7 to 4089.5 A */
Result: 1.42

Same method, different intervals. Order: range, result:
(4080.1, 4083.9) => 1.22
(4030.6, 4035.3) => 0.856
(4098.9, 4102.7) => 1.06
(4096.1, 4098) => 1.29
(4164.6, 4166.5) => 1.11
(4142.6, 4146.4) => 1.01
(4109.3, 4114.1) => 1.1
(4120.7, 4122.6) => 1.1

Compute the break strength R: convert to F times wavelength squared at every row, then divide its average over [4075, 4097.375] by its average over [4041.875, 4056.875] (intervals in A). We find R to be 1.20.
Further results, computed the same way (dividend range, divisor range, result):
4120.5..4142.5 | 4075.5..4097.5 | 0.89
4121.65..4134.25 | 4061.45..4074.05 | 1.04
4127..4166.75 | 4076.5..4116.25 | 0.91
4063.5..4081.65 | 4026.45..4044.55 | 1.14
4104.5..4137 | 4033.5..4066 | 1.06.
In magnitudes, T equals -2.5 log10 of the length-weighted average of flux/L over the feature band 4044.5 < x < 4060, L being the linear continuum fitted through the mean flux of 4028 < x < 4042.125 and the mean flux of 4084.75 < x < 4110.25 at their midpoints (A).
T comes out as -0.038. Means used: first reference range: 0.998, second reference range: 1.24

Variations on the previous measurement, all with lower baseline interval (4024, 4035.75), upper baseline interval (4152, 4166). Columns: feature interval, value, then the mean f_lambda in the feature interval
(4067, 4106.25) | -0.15 mag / 1.21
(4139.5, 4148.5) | 0.06 mag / 1.03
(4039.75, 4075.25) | -0.07 mag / 1.11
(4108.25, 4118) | -0.06 mag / 1.13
